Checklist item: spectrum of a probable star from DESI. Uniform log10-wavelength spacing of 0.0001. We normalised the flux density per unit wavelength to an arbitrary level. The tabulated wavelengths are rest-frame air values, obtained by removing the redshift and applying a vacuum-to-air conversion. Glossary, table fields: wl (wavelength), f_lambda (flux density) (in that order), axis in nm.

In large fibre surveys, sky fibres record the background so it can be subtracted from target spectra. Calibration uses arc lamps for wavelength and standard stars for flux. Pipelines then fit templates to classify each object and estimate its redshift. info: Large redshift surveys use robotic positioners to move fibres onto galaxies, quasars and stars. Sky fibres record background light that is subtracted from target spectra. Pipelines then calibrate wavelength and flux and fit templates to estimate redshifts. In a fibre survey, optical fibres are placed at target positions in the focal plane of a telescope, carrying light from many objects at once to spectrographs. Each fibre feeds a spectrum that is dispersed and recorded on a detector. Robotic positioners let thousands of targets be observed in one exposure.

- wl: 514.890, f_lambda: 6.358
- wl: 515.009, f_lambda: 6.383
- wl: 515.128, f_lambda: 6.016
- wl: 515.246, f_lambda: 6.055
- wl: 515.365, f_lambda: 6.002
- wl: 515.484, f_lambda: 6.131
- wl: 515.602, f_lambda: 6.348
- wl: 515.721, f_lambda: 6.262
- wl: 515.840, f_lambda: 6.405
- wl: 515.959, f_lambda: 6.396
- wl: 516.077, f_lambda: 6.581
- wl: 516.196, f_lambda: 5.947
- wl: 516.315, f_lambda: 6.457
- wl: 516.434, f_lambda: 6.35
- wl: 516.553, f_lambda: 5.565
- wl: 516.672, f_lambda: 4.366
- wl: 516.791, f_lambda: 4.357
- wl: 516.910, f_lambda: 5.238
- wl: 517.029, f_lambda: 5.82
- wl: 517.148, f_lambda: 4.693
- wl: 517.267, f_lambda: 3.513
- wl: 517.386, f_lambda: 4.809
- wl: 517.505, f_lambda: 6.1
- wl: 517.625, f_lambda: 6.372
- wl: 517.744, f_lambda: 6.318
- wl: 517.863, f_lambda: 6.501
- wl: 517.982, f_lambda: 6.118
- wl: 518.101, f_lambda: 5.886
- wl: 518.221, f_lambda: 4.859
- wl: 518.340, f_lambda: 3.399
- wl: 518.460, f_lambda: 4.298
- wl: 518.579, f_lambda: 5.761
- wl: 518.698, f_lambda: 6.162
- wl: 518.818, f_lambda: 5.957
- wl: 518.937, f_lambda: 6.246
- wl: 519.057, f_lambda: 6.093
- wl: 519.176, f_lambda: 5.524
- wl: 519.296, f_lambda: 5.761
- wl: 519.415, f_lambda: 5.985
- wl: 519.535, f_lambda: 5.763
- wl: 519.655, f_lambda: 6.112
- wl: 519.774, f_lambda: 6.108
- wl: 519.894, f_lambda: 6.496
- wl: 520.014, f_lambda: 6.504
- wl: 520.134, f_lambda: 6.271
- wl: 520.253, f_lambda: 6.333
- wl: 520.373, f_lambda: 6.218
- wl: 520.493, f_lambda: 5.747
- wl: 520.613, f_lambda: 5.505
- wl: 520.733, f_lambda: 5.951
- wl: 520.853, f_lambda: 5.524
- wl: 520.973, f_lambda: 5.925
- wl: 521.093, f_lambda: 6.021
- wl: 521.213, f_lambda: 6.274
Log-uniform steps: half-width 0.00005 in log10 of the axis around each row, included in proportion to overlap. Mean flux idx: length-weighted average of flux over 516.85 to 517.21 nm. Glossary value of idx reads 5.24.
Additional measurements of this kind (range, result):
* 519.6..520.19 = 6.3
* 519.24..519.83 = 5.95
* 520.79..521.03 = 5.72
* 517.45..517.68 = 6.21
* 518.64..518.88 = 6.06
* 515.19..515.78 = 6.16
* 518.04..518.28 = 5.37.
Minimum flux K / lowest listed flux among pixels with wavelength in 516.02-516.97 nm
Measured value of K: 4.357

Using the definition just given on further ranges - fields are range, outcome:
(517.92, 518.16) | 5.886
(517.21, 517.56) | 3.513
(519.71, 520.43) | 6.108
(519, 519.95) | 5.524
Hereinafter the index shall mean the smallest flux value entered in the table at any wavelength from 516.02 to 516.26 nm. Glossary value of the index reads 5.947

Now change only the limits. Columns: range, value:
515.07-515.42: 6.002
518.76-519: 5.957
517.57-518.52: 3.399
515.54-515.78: 6.262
